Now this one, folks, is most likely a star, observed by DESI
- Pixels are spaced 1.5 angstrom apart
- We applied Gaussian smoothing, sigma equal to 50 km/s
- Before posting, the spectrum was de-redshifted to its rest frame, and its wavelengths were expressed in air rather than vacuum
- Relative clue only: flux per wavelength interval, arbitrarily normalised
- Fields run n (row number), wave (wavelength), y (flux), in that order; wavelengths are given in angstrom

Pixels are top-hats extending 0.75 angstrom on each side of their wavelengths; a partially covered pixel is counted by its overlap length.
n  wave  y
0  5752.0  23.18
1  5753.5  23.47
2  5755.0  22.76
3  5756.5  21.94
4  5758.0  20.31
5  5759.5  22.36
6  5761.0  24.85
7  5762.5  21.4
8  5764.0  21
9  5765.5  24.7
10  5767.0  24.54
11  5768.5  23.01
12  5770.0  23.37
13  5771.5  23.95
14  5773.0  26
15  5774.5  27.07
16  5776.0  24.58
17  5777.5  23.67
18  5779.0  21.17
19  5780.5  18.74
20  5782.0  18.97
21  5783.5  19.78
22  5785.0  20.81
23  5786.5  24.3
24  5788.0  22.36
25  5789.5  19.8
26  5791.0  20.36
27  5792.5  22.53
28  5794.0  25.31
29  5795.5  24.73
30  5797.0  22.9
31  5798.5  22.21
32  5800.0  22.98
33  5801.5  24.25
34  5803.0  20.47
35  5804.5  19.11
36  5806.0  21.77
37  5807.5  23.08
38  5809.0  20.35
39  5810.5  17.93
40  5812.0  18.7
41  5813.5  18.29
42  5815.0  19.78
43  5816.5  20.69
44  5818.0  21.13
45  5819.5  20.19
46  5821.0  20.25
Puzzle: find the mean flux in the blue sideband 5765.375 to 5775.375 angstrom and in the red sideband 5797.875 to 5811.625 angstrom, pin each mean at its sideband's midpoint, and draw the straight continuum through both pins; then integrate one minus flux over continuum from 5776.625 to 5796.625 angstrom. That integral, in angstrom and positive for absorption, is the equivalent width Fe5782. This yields 1.1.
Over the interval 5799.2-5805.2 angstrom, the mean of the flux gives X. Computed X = 21.7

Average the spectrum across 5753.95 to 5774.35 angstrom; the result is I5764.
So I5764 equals 23.2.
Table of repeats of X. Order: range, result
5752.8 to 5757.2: 22.7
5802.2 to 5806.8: 20.5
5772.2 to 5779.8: 24.5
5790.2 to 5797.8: 23.1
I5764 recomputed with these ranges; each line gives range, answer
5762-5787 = 22.8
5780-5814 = 21.3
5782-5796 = 22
